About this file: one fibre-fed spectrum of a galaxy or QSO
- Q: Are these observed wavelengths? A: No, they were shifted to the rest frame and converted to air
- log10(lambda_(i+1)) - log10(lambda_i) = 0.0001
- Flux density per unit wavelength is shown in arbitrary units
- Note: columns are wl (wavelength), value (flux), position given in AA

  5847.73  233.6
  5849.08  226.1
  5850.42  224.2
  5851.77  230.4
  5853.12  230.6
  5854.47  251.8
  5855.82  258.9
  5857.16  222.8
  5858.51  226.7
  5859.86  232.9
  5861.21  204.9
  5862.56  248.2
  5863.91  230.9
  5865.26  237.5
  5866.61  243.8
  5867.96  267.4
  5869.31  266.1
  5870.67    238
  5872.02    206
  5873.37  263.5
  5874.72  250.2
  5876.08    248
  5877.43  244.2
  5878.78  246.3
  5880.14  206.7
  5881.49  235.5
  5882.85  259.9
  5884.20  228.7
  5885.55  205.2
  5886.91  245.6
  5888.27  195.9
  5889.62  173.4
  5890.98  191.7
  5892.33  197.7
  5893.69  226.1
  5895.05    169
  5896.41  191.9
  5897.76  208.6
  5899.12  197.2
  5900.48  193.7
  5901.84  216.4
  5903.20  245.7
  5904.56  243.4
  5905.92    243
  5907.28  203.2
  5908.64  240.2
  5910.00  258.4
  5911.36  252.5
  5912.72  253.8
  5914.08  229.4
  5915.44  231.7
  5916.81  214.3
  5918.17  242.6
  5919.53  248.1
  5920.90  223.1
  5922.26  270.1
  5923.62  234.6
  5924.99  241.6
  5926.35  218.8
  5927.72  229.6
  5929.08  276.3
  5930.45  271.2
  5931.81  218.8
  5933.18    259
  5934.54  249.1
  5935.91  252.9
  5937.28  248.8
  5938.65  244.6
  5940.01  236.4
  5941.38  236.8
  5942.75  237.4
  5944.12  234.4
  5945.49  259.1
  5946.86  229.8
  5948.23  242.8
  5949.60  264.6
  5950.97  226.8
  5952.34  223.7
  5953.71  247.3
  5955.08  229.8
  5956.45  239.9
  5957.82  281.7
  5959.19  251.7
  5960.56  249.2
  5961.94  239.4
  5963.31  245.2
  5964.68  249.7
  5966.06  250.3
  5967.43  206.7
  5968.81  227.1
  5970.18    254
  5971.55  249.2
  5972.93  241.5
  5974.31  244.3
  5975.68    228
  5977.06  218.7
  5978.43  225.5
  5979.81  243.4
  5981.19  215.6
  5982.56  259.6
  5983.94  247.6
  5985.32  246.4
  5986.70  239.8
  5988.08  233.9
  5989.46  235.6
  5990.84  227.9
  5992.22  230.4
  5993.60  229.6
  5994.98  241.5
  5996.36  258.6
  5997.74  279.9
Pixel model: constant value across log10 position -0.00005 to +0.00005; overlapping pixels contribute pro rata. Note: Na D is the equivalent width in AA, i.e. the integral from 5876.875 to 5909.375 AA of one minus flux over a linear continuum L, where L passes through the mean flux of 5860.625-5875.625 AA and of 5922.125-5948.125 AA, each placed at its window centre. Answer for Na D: 3.4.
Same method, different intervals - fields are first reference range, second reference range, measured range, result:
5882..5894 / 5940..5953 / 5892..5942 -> -1.5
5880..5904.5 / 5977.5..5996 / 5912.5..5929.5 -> -1.5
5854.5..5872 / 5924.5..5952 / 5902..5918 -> 0.3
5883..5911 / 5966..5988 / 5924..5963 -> -2.8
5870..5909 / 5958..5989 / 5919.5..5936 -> -1.1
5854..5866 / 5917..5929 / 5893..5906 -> 1.4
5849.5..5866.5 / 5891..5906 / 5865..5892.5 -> -1.2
